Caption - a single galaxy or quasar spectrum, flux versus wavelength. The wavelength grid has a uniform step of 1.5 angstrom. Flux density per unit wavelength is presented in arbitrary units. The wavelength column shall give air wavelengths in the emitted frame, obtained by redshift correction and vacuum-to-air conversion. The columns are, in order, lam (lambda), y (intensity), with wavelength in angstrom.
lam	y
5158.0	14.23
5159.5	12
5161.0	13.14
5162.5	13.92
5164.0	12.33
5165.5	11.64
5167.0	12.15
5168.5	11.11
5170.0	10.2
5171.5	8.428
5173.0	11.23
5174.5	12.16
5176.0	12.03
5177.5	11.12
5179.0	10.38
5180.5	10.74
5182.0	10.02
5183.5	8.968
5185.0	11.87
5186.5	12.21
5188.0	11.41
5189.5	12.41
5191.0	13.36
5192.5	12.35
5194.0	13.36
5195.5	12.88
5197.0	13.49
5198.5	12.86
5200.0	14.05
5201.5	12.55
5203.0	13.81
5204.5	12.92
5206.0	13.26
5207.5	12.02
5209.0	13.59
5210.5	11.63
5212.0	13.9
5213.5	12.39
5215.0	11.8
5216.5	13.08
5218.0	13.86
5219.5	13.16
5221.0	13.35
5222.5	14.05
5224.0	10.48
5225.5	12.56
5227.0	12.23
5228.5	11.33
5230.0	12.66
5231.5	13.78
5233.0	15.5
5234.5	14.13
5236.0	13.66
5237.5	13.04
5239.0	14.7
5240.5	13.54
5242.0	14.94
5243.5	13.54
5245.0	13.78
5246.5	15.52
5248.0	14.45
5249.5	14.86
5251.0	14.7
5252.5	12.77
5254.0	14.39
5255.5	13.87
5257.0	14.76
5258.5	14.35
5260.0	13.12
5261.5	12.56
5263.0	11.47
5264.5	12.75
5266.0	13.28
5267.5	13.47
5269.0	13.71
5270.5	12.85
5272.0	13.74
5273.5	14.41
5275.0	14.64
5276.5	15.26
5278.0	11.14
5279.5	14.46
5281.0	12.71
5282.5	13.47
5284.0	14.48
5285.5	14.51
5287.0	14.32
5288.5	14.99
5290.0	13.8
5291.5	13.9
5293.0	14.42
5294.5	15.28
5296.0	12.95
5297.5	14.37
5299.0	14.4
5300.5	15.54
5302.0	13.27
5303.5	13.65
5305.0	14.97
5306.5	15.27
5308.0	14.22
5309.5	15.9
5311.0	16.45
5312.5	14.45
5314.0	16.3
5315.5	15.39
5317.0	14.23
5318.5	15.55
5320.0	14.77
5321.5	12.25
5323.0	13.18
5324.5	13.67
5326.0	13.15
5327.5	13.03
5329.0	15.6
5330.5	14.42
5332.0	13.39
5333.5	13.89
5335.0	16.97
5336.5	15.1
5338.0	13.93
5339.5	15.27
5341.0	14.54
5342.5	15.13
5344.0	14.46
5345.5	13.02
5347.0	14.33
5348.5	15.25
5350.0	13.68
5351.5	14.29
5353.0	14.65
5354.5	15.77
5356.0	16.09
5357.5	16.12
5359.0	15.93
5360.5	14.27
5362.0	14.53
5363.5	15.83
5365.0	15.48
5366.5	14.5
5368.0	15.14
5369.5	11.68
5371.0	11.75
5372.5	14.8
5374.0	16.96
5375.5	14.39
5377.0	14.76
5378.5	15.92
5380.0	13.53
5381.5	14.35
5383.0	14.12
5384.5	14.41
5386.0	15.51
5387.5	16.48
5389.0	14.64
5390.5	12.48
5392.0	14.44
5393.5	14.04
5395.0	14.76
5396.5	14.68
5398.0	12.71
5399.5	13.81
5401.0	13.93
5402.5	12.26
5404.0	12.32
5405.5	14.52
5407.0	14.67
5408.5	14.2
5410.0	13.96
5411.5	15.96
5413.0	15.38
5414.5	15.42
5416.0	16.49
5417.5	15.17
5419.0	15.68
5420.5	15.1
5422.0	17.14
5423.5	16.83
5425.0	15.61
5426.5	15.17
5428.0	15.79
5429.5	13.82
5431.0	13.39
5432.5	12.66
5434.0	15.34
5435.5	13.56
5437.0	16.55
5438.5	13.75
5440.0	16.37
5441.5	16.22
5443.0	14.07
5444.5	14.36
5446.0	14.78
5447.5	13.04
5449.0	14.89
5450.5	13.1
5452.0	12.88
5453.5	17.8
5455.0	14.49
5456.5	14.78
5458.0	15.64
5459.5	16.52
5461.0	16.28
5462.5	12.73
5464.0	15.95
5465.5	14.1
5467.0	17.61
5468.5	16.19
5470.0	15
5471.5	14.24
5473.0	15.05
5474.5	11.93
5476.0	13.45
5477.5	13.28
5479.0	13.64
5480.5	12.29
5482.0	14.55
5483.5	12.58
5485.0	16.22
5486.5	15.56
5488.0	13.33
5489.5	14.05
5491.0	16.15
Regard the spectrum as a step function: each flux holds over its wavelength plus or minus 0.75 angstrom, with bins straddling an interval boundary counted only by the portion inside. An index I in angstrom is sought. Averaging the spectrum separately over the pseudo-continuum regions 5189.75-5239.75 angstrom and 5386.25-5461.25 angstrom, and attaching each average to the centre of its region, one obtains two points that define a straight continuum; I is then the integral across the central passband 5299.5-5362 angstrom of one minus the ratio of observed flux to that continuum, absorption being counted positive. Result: -2.9 angstrom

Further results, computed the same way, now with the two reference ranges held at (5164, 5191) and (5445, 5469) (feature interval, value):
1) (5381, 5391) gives -0.41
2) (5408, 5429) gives -1.54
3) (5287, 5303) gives -1.87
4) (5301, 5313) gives -1.70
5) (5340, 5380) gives -3.03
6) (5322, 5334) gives -0.46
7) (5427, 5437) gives 0.26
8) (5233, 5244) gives -1.87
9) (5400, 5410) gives 0.44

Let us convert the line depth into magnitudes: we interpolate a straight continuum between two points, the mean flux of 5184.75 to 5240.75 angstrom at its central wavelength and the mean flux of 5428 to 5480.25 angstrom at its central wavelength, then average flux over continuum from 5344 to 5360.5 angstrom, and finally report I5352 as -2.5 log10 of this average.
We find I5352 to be -0.070 mag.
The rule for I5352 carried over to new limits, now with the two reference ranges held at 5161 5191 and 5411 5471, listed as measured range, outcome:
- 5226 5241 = -0.106 mag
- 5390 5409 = 0.060 mag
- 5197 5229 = -0.082 mag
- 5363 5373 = -0.001 mag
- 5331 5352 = -0.061 mag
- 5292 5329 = -0.093 mag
